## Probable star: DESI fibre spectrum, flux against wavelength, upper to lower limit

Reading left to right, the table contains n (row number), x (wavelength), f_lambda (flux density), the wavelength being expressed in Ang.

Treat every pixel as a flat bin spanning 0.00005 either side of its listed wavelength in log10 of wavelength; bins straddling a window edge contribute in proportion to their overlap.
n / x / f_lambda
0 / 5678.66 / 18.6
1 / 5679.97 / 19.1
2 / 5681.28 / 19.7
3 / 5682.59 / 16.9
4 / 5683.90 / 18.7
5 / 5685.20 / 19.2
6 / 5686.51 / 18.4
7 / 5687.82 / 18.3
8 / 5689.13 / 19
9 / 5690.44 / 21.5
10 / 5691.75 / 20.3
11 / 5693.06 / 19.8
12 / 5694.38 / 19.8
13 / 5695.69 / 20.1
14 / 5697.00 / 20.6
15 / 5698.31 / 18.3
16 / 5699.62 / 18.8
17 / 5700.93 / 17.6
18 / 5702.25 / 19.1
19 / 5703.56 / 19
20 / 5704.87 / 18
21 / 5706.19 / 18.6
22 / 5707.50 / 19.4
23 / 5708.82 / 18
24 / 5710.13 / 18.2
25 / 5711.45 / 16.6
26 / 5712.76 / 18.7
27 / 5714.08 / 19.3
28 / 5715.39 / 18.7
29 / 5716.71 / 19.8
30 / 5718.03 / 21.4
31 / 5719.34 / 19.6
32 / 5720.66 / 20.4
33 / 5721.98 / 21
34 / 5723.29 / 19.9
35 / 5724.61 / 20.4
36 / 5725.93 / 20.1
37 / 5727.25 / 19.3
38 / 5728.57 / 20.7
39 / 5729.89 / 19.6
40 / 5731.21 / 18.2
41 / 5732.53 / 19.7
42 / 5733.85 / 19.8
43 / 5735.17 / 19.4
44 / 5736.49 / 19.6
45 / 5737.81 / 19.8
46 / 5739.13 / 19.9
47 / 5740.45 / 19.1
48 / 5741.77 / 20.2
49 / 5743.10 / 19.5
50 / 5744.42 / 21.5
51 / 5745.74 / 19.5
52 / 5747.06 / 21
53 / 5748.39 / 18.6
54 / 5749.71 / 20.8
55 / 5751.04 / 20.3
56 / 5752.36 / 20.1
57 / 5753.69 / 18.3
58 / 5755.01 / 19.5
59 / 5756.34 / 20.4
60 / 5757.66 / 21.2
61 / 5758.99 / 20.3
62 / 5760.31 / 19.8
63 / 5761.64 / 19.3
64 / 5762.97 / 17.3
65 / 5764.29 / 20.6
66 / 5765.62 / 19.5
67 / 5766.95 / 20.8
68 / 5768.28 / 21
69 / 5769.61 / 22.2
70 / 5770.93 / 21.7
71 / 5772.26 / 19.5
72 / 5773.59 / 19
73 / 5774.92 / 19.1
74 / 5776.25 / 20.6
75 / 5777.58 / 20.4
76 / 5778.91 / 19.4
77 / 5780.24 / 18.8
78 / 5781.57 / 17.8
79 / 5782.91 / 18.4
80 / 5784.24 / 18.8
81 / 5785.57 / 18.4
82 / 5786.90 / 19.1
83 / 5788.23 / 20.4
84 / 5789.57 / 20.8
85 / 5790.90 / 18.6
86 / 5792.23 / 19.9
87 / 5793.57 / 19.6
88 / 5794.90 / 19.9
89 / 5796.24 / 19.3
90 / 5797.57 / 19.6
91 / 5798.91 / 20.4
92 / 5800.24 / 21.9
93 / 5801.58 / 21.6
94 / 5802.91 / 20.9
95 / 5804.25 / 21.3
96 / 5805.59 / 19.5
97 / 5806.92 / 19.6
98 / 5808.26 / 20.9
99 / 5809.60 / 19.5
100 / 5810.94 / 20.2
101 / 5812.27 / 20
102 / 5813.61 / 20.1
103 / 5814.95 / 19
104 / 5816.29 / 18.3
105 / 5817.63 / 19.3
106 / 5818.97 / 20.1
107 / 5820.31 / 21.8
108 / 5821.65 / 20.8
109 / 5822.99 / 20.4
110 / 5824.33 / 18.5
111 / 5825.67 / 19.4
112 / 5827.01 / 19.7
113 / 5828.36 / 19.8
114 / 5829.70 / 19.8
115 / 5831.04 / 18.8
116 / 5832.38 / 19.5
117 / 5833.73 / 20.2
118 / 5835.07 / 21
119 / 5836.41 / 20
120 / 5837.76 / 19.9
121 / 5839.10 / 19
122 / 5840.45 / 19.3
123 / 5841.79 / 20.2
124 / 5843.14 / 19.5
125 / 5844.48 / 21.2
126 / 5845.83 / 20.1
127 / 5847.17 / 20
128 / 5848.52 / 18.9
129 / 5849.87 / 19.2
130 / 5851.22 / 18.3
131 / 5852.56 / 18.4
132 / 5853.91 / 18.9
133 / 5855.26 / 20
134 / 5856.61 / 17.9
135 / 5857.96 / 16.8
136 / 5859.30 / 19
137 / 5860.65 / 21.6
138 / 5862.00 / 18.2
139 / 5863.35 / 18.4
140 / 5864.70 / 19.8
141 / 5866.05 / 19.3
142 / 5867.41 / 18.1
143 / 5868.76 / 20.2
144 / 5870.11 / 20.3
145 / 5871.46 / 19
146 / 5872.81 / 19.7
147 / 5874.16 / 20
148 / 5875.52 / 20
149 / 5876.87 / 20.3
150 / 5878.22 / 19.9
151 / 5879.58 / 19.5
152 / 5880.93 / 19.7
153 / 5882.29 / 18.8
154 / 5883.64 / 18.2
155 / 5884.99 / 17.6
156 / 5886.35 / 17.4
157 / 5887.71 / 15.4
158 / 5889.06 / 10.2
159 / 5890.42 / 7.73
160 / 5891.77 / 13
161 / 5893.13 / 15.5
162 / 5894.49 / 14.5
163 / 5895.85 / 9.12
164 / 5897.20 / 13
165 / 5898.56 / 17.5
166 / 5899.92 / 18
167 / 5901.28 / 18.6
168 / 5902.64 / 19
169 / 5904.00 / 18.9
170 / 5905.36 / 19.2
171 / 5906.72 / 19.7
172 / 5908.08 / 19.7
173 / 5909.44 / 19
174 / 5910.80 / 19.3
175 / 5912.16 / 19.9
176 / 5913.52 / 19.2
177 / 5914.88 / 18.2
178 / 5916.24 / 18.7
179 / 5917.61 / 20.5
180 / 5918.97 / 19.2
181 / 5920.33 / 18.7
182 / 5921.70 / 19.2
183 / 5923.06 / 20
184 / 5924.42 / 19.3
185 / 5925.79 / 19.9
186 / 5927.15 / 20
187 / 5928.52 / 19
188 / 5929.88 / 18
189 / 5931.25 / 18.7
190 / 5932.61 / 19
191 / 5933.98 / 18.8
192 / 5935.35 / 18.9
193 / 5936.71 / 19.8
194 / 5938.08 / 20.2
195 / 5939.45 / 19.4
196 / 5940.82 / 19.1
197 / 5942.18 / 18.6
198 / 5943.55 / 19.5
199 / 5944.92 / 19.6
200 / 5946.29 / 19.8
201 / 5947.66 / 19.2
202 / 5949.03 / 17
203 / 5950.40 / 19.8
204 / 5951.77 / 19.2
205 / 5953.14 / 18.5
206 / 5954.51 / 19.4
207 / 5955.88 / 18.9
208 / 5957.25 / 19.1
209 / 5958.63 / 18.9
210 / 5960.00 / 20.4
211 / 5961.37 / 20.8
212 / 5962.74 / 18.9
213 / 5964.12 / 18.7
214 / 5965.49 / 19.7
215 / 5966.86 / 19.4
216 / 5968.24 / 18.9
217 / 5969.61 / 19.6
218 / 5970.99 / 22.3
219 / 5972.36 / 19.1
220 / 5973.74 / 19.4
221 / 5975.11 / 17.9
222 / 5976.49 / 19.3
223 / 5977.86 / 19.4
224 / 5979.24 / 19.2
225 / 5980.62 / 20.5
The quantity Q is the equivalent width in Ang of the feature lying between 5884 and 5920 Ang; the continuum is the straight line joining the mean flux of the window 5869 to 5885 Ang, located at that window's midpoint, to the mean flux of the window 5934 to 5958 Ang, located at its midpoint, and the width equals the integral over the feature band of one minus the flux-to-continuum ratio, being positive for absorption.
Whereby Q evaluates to 4.65 Ang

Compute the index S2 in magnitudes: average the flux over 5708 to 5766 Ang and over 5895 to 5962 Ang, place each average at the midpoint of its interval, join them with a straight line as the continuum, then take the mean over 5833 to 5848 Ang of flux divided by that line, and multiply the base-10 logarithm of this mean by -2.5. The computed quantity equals -0.04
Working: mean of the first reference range 19.7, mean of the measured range 20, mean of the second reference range 18.8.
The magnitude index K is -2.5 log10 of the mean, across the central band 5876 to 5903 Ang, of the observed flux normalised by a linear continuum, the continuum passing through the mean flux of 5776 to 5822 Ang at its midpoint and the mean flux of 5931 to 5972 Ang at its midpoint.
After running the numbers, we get 0.21 mag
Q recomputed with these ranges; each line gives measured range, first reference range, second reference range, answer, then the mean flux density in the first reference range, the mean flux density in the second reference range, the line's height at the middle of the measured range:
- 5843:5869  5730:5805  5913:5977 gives 0.5 Ang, 19.9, 19.3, 19.6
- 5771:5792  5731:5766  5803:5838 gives 0.5 Ang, 19.8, 19.9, 19.8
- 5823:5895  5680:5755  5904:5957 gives 2.5 Ang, 19.4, 19.2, 19.3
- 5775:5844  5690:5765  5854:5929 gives -3.4 Ang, 19.6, 18.2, 18.9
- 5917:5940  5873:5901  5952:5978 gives -1.7 Ang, 16.4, 19.4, 18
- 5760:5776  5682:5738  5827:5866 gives -0.5 Ang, 19.3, 19.4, 19.3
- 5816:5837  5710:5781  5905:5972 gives -0.3 Ang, 19.8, 19.3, 19.6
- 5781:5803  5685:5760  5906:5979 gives -0.3 Ang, 19.6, 19.3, 19.5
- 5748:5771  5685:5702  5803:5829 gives -0.5 Ang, 19.4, 19.9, 19.7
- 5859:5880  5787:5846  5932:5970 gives 0.1 Ang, 20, 19.3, 19.7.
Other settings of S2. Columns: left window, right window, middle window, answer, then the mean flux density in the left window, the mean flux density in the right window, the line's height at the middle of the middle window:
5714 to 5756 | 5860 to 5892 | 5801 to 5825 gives -0.07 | 19.9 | 18.1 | 18.9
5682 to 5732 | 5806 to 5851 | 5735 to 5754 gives -0.03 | 19.2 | 19.8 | 19.4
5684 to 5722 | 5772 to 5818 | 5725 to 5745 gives -0.02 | 19.2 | 19.7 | 19.4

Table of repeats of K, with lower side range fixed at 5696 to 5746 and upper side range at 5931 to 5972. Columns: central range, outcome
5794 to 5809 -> -0.06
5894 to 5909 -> 0.14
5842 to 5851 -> -0.02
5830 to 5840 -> -0.02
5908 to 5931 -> 0.01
